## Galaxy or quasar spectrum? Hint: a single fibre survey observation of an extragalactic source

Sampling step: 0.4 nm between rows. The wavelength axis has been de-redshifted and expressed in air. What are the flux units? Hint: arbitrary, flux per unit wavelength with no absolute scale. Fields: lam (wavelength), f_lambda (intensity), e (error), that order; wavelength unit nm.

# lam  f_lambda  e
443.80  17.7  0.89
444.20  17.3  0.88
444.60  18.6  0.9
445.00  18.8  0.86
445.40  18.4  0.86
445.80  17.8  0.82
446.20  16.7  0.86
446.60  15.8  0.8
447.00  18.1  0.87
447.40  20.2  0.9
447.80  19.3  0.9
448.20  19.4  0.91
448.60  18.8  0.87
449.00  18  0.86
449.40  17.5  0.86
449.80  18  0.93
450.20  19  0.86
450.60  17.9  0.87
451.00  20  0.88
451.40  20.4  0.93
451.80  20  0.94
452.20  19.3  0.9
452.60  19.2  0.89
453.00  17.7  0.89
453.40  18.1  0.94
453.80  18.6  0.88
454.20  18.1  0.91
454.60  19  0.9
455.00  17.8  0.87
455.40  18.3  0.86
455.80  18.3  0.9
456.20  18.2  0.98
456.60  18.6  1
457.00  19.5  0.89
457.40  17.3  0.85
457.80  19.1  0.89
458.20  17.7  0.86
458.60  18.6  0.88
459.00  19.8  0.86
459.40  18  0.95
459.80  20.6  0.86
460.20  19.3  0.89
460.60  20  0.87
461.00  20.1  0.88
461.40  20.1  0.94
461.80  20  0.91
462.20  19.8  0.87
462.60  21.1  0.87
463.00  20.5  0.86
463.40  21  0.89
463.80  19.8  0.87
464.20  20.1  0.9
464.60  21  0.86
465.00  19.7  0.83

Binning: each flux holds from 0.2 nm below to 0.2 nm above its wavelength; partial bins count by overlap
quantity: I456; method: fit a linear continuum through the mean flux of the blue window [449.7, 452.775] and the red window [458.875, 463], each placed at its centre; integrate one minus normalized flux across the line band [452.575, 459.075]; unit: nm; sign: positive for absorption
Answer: 0.382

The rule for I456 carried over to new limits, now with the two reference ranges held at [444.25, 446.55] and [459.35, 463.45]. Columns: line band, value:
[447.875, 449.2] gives -0.04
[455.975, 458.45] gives 0.14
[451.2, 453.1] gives -0.06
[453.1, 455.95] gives 0.12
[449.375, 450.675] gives 0.02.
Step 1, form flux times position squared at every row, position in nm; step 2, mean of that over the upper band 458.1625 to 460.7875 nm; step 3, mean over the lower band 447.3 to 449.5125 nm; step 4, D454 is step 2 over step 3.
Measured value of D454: 1.07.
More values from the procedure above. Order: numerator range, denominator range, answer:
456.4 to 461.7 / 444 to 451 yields 1.10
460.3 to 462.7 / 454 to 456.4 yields 1.13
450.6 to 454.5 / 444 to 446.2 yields 1.09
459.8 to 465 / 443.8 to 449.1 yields 1.19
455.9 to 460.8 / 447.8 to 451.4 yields 1.05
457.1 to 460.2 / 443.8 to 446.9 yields 1.13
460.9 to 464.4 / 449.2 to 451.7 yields 1.13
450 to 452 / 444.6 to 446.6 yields 1.12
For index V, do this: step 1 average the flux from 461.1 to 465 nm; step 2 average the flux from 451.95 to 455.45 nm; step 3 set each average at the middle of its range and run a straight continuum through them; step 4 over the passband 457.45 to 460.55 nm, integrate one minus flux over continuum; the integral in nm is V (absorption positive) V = 0.09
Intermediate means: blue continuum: 18.5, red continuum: 20.3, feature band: 19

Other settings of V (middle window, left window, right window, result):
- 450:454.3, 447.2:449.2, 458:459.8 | 0.010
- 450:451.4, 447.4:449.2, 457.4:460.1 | -0.014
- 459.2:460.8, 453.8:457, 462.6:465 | 0.006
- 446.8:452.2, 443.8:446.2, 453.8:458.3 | -0.243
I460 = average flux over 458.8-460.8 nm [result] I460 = 19.5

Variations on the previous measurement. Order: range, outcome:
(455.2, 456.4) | 18.3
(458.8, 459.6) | 18.9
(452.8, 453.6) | 17.9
